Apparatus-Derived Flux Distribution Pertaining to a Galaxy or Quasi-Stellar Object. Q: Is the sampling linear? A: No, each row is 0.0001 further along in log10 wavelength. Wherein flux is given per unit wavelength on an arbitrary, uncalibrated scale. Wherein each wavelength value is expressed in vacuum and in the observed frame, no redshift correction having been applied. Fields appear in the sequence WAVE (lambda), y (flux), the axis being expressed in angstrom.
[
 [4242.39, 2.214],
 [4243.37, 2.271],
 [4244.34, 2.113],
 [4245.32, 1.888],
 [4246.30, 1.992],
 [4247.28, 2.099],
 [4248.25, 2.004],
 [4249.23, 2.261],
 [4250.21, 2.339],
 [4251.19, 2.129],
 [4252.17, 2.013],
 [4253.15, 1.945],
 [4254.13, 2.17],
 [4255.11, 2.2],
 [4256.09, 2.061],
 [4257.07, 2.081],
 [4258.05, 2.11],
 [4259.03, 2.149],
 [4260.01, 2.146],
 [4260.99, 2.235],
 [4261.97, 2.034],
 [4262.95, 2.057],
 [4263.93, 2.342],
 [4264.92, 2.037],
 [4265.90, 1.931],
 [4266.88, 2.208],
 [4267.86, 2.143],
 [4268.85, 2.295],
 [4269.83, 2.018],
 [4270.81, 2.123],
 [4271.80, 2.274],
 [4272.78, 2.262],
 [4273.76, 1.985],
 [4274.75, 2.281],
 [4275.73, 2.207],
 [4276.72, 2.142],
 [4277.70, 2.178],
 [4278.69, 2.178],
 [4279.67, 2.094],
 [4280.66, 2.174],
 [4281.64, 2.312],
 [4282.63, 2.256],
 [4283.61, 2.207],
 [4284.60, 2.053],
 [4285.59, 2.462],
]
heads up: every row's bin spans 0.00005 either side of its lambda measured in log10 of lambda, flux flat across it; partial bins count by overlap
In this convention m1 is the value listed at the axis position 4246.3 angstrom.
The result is 1.992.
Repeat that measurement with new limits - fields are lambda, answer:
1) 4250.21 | 2.339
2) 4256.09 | 2.061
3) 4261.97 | 2.034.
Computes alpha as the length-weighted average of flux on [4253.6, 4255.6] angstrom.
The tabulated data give 2.18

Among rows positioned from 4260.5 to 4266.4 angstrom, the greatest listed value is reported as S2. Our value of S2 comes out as 2.342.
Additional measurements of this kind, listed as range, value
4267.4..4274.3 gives 2.295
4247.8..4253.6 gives 2.339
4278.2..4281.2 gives 2.178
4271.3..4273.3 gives 2.274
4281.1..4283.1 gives 2.312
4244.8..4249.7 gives 2.261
